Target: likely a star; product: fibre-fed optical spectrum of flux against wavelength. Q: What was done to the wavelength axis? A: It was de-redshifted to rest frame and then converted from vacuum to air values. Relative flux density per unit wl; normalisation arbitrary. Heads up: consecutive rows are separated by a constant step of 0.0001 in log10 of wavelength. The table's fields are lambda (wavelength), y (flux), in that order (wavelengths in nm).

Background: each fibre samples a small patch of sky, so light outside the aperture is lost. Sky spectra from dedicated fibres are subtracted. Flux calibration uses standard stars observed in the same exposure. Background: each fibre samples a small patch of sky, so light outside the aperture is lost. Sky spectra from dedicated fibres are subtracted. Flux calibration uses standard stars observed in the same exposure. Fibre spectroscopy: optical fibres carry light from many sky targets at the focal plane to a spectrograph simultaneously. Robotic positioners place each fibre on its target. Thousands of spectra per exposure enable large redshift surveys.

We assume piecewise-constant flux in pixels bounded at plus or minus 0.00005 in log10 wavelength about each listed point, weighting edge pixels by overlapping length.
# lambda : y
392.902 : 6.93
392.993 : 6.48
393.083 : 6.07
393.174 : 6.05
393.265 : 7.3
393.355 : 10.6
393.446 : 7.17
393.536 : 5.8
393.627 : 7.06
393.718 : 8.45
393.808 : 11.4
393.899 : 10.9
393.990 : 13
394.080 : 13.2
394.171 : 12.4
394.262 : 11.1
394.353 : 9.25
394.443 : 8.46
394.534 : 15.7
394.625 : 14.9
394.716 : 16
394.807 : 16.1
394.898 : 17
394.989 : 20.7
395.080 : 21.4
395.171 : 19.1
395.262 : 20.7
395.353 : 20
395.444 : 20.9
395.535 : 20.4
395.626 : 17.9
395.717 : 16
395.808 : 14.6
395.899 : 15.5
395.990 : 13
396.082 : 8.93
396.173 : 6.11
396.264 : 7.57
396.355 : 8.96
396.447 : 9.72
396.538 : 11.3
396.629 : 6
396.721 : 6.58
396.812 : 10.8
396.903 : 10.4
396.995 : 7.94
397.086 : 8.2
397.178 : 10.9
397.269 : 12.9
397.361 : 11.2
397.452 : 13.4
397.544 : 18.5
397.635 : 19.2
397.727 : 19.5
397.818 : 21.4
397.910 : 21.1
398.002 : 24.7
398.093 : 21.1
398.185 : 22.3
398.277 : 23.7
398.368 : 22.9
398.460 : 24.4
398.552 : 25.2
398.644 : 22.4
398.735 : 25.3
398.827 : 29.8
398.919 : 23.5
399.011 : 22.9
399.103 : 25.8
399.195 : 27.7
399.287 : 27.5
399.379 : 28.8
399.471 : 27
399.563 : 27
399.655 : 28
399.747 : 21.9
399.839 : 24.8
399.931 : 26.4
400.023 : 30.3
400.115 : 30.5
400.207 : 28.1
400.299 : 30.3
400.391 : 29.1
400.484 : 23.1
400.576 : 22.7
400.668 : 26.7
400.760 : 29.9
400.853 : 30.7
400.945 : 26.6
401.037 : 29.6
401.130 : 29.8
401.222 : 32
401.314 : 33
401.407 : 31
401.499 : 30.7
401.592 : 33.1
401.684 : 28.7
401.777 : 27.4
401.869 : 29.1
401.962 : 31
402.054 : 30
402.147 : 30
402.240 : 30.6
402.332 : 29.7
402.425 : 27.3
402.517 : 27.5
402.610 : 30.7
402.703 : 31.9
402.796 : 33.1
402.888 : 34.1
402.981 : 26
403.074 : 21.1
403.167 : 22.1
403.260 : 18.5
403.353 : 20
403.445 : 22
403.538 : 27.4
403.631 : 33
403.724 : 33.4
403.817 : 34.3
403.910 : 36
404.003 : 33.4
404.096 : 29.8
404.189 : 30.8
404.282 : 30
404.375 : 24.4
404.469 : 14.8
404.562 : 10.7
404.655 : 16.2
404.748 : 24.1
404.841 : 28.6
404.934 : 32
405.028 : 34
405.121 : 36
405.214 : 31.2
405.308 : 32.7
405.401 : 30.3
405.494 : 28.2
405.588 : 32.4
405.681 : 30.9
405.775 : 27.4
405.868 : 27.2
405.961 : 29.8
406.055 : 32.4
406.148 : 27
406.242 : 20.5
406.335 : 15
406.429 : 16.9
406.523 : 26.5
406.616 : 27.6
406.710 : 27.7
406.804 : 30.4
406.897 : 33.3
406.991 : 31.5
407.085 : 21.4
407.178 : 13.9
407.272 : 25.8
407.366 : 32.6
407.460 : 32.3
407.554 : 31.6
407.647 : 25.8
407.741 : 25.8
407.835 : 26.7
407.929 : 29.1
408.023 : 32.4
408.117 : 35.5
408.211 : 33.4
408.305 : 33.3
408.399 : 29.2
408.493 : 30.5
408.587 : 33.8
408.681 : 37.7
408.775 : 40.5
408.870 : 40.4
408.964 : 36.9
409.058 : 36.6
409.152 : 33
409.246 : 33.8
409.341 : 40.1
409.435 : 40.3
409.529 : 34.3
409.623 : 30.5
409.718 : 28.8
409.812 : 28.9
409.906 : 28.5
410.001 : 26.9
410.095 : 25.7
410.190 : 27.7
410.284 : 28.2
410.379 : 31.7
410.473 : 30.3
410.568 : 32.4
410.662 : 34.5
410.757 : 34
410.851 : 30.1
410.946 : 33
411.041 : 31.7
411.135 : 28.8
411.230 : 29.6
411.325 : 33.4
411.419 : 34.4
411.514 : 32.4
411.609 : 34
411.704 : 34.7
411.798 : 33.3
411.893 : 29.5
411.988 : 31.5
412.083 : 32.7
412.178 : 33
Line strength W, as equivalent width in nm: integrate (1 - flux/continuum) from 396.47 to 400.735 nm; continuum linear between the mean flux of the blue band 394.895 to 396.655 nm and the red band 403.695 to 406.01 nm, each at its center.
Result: -0.40 nm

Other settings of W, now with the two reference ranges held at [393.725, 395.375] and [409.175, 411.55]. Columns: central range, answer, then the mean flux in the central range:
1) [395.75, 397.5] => 0.695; 10.3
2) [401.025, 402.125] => -0.404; 30.5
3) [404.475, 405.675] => -0.074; 27.7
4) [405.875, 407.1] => 0.053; 26.3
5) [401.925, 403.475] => -0.264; 27.4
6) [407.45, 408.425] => -0.046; 30.4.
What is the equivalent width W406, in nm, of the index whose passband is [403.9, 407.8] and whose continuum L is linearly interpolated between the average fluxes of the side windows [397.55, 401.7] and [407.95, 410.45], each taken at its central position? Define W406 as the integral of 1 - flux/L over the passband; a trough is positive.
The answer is 0.427 nm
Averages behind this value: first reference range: 26.4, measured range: 27.3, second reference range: 33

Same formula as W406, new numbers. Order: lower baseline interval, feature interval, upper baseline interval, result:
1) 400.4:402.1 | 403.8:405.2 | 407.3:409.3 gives 0.147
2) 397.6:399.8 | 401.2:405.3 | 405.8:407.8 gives -0.472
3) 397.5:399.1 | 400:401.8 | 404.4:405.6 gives -0.350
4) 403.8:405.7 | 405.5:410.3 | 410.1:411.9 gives 0.026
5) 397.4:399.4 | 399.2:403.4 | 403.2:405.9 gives -0.467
